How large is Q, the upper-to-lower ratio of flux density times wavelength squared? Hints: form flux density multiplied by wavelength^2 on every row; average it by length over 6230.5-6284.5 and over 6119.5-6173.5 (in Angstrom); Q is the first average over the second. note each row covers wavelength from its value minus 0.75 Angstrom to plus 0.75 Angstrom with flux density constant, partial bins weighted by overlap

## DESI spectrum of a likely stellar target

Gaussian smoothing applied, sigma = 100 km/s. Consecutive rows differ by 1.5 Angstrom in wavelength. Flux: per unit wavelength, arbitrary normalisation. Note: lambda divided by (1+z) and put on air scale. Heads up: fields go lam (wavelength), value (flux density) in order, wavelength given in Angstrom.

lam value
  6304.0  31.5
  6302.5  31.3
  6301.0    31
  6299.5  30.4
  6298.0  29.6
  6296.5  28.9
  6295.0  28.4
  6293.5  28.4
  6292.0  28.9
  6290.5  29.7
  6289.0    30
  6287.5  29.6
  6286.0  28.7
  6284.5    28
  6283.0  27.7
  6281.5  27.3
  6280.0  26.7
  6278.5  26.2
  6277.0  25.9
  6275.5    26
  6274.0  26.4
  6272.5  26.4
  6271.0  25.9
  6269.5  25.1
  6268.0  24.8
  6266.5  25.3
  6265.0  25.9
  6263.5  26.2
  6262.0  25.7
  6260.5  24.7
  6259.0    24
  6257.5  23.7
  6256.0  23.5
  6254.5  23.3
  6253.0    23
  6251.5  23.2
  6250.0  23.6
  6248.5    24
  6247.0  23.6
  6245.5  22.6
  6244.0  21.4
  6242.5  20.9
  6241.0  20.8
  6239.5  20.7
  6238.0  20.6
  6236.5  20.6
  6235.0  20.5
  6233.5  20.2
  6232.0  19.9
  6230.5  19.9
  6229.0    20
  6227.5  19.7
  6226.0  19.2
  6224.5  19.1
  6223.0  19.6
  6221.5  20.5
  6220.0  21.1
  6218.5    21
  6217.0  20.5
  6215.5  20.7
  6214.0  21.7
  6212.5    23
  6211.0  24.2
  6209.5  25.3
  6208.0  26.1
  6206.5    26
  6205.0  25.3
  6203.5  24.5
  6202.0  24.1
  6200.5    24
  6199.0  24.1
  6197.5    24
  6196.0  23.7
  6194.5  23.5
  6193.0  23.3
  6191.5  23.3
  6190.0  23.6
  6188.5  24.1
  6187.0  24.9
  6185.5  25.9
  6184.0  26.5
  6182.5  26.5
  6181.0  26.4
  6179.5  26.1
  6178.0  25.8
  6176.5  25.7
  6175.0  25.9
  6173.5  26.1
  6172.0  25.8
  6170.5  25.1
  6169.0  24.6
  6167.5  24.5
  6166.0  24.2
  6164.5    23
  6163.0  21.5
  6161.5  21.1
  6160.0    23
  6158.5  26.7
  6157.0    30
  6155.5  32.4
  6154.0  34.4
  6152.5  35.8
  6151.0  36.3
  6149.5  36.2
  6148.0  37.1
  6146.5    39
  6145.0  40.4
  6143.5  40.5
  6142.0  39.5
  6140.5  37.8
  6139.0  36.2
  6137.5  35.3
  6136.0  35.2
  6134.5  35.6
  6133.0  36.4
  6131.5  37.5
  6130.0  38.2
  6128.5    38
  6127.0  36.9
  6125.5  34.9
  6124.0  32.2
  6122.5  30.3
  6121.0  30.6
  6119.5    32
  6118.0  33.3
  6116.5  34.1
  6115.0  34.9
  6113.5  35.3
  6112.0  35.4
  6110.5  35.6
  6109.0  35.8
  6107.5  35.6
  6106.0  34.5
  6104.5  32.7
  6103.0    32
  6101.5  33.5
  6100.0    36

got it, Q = 0.77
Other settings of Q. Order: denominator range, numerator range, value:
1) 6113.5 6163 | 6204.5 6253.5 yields 0.65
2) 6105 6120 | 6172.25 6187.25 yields 0.77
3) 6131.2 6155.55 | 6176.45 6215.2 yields 0.68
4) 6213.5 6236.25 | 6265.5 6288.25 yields 1.34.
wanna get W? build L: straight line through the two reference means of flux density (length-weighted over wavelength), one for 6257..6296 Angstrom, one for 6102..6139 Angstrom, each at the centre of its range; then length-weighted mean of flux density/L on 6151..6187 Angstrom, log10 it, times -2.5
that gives 0.211 mag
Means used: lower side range 34.7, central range 26.6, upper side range 26.8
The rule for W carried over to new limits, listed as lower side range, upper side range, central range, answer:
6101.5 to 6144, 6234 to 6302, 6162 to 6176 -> 0.29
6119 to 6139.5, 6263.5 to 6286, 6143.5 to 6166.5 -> 0.08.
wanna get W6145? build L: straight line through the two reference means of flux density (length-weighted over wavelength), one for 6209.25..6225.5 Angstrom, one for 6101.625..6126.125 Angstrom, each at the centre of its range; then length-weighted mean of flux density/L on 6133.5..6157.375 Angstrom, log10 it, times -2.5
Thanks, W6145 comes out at -0.21 mag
